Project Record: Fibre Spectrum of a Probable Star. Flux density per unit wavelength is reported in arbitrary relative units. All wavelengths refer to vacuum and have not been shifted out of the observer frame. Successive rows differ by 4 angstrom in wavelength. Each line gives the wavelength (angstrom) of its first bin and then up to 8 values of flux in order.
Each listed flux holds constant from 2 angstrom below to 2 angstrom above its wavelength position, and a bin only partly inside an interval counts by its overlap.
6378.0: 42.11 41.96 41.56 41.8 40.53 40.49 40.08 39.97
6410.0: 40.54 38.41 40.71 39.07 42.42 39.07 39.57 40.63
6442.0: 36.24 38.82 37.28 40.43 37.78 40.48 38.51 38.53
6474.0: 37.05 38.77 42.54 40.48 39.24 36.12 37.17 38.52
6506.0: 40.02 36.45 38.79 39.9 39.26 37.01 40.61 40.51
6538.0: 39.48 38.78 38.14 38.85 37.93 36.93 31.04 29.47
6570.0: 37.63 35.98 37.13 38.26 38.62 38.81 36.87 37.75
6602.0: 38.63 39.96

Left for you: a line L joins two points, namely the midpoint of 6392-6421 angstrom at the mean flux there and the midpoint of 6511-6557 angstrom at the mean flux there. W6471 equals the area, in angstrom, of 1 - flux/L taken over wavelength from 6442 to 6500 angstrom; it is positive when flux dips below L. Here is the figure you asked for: 1.1 angstrom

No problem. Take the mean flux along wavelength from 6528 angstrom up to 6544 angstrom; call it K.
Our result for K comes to 39.8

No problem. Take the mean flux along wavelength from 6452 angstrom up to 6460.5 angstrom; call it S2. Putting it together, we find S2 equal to 39.2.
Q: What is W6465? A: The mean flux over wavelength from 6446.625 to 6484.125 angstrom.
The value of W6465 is 39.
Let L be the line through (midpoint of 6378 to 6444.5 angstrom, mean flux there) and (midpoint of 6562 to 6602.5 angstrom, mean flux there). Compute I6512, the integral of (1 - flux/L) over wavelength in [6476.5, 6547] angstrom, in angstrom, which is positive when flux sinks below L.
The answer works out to -1.7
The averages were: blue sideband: 40.2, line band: 39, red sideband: 36.6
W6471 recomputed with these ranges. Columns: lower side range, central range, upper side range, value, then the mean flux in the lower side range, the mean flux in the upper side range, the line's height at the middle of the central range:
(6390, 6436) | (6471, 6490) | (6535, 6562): -0.3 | 40.2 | 37.9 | 39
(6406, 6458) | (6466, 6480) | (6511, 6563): 0.3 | 39.4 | 38.4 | 39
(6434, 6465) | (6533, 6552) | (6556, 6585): -1.5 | 38.8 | 35.3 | 36.1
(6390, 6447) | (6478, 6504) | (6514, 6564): -0.1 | 39.8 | 38.2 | 38.9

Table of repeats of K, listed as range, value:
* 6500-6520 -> 38.7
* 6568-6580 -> 36.9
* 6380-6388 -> 41.8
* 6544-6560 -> 38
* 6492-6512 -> 37.7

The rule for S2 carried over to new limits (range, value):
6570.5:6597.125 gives 37.6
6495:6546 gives 38.8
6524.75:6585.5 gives 37.2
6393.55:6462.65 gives 39.5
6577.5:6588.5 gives 38.2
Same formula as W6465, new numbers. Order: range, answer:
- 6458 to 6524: 38.8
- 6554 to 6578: 34.8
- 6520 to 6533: 39.1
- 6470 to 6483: 39.1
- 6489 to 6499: 37.4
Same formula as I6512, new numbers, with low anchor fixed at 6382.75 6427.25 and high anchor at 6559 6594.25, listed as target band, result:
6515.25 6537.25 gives -1.26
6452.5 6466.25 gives -0.10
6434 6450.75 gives 0.45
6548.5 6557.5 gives -0.38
